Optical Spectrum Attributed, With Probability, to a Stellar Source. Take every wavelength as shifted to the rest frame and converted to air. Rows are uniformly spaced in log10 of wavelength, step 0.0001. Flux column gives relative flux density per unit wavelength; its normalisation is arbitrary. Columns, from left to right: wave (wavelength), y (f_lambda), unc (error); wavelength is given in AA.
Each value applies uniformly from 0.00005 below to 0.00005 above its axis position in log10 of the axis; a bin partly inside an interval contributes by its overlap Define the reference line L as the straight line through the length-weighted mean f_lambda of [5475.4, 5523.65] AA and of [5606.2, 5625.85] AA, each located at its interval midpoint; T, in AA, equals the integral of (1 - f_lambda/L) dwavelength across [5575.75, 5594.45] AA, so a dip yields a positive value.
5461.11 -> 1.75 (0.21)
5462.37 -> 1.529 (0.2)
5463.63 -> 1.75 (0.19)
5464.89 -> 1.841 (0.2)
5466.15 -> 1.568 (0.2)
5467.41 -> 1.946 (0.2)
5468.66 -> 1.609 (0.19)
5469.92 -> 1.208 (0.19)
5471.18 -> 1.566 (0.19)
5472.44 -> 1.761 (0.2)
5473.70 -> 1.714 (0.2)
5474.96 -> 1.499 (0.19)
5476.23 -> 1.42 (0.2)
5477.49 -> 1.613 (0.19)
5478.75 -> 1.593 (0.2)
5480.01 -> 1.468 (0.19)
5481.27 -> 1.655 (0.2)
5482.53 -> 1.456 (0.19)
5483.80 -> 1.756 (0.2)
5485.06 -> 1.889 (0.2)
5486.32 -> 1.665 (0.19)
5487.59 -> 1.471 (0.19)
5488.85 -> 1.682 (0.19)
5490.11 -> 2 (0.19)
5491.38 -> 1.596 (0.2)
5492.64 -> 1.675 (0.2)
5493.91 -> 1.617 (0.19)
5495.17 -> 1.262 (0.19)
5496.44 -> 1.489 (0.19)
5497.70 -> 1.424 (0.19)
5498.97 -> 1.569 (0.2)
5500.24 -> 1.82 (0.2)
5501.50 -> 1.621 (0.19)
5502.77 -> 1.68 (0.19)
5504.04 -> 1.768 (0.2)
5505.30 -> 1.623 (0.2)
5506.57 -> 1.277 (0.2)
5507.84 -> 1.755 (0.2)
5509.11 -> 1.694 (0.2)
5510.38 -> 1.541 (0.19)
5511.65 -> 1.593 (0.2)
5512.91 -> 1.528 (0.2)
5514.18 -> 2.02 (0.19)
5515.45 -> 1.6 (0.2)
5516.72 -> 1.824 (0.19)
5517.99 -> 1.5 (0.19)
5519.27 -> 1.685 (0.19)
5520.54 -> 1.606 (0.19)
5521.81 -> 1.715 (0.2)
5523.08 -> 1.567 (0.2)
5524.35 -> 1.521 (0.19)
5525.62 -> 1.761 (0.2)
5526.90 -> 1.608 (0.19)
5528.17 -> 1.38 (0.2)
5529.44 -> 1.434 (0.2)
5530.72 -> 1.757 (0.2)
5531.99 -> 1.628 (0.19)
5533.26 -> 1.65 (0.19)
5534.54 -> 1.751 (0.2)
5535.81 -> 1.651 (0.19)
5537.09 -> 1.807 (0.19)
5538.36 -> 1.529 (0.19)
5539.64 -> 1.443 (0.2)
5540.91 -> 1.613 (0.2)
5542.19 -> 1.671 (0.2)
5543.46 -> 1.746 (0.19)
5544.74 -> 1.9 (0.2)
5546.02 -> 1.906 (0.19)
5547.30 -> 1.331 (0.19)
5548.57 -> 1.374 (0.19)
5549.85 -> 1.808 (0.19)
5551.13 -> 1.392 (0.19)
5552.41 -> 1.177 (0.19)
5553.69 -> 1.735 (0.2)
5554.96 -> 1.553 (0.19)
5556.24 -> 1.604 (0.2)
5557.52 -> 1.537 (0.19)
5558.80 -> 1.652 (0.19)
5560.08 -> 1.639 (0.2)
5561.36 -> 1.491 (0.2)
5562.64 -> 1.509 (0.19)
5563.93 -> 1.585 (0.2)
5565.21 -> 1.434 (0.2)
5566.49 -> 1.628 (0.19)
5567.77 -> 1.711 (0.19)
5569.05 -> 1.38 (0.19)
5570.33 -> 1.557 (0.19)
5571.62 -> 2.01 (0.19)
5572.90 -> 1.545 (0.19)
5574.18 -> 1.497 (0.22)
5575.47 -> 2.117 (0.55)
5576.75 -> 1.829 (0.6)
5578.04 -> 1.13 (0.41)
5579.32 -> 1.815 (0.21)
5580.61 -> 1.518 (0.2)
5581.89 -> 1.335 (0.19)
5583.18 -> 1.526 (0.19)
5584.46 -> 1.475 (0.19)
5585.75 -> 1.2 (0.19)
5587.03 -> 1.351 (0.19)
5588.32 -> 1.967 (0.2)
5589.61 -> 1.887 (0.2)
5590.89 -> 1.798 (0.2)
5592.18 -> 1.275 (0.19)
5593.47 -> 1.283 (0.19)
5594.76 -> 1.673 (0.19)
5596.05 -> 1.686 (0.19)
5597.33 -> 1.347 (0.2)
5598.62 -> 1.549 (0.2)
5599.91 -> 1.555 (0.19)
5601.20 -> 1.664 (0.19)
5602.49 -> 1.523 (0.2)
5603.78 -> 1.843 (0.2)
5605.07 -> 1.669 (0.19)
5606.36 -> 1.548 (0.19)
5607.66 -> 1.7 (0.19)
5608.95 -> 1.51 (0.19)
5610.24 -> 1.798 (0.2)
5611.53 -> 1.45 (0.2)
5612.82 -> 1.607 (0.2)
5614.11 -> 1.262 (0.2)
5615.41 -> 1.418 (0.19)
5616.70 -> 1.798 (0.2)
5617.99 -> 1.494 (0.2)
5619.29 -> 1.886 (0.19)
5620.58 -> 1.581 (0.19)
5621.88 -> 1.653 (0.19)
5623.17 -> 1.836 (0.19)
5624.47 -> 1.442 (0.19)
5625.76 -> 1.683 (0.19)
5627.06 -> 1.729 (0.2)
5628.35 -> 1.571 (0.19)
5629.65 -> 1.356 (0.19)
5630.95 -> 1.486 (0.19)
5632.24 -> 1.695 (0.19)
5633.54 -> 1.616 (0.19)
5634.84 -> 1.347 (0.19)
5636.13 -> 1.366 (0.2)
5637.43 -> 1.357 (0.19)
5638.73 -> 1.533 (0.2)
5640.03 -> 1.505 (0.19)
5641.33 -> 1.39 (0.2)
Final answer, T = 0.78 AA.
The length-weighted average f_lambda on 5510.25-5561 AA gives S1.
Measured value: 1.62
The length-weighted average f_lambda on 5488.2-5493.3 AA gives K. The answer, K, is 1.74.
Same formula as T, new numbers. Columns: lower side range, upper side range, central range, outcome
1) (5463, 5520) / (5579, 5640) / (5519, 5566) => 0.1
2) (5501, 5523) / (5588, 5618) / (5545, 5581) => 0.6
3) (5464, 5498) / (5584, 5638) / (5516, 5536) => -0.4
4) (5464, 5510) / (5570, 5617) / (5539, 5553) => 0.2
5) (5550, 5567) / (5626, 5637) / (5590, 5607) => -0.5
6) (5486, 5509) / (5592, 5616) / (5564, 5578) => -0.7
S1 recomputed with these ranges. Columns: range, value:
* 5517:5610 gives 1.6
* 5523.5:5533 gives 1.59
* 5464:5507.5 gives 1.61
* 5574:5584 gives 1.6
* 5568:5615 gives 1.58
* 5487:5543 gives 1.62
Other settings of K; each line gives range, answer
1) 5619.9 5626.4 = 1.64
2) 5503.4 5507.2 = 1.56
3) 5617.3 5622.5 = 1.65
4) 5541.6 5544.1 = 1.71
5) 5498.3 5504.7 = 1.69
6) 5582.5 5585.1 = 1.5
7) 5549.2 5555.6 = 1.53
